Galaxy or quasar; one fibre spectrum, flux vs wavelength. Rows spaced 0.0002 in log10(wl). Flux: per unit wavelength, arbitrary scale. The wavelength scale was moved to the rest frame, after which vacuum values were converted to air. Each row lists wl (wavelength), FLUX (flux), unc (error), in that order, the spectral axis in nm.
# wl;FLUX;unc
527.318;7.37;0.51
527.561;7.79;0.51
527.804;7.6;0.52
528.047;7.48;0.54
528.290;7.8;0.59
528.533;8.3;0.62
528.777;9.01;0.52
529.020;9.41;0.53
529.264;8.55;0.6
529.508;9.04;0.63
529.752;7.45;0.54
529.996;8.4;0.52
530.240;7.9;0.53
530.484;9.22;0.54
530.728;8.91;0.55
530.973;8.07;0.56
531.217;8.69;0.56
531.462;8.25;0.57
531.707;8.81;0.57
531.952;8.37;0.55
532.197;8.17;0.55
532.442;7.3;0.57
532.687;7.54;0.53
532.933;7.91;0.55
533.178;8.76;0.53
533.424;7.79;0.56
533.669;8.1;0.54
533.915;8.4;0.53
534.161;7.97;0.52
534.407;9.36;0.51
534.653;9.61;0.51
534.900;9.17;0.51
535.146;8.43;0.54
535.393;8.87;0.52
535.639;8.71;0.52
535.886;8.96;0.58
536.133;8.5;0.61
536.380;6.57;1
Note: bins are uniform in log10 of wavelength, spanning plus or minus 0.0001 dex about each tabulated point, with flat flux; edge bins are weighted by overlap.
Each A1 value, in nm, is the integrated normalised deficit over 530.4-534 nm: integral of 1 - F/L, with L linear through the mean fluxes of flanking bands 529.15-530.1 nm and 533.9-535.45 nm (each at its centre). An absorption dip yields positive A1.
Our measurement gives 0.14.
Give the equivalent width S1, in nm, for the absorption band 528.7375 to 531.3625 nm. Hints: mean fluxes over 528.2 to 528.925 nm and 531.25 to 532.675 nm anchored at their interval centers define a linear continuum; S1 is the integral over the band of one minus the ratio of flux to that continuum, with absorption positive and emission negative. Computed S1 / -0.09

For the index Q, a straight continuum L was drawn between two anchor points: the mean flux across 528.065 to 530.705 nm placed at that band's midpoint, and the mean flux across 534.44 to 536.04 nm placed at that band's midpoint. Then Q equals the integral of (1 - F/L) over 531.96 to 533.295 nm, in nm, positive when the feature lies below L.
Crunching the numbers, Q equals 0.12 nm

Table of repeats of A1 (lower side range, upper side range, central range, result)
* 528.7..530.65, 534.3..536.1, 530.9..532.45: 0.08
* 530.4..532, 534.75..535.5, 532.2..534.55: 0.16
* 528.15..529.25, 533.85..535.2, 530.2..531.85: 0.02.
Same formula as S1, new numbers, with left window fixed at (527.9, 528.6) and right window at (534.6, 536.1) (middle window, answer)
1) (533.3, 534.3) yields 0.067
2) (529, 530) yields -0.062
